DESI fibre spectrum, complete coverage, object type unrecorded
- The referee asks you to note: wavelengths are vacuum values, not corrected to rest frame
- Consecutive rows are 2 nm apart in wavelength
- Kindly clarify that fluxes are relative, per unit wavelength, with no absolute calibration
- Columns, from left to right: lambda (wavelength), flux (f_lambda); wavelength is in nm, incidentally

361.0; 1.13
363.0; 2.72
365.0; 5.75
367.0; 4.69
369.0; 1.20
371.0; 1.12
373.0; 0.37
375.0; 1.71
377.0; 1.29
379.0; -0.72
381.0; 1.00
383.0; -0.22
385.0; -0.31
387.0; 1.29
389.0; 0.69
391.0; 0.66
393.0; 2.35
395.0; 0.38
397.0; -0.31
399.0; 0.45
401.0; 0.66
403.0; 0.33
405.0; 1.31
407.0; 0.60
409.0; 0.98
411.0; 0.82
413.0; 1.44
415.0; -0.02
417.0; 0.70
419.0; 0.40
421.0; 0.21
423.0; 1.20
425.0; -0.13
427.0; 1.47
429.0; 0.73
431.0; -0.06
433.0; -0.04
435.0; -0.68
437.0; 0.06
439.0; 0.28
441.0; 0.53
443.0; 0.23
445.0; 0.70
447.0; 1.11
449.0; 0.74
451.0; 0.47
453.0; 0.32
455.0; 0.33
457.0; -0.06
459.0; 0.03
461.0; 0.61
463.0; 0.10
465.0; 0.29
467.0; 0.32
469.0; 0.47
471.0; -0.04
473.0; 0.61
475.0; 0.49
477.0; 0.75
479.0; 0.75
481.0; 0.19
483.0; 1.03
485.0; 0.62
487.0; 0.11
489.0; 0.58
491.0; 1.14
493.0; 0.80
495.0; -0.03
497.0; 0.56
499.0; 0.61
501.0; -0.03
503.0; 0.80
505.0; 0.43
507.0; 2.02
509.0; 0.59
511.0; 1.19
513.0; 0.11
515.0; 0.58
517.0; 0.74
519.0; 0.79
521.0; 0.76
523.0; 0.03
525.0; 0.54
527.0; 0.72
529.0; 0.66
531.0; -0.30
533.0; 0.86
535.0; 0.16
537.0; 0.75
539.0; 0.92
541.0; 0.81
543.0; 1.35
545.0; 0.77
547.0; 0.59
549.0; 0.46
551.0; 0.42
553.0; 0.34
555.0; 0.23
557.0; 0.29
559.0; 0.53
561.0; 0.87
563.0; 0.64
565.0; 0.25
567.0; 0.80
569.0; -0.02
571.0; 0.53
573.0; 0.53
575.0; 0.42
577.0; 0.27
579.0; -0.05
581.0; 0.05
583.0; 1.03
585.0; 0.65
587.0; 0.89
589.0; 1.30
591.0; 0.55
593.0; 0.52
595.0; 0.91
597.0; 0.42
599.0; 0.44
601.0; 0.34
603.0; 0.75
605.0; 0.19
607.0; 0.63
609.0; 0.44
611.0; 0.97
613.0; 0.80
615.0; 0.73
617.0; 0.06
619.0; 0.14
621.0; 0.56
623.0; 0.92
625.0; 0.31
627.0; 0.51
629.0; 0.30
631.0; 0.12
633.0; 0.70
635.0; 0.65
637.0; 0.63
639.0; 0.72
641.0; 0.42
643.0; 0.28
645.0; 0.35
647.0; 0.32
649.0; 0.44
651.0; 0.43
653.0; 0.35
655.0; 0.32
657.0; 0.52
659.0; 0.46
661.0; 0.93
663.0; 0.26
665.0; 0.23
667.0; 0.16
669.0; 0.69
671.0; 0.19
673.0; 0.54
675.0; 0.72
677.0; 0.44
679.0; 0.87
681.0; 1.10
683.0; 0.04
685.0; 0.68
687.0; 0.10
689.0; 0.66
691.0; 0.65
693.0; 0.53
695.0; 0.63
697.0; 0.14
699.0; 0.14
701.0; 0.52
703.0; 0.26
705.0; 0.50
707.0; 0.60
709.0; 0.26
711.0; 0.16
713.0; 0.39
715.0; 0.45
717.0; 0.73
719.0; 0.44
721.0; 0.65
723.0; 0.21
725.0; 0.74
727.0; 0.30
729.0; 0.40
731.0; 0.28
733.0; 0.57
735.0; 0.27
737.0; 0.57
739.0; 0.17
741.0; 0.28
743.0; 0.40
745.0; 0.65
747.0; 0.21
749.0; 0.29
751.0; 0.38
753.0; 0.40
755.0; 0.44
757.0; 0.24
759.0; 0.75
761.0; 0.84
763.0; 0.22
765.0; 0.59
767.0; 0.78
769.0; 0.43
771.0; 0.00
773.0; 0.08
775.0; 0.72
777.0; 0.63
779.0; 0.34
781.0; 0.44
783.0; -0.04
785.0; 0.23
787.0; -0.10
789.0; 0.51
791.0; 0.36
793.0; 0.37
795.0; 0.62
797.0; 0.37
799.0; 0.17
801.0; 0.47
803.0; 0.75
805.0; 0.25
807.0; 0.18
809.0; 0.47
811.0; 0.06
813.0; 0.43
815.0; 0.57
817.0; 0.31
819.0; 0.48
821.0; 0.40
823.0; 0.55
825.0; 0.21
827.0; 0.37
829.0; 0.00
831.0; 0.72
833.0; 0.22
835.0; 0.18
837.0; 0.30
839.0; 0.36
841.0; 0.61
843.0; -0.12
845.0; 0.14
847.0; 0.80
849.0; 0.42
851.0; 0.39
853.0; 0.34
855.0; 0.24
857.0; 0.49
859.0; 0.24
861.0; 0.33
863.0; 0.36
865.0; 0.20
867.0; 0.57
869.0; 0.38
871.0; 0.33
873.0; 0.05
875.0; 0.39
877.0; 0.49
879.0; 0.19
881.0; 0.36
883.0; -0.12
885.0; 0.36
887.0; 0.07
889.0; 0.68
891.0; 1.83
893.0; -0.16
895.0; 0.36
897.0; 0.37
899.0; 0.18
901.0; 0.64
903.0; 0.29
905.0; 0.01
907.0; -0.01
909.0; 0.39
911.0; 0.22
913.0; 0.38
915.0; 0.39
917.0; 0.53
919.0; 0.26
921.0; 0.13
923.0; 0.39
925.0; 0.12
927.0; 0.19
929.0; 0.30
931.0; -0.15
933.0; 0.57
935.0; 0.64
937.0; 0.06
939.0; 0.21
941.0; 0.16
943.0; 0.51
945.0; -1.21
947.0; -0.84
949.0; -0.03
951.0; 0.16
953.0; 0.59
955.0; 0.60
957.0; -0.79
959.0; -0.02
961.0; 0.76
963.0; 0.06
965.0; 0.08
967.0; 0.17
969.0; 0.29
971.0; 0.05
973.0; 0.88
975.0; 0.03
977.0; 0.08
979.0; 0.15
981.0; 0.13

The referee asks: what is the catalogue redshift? 0.36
